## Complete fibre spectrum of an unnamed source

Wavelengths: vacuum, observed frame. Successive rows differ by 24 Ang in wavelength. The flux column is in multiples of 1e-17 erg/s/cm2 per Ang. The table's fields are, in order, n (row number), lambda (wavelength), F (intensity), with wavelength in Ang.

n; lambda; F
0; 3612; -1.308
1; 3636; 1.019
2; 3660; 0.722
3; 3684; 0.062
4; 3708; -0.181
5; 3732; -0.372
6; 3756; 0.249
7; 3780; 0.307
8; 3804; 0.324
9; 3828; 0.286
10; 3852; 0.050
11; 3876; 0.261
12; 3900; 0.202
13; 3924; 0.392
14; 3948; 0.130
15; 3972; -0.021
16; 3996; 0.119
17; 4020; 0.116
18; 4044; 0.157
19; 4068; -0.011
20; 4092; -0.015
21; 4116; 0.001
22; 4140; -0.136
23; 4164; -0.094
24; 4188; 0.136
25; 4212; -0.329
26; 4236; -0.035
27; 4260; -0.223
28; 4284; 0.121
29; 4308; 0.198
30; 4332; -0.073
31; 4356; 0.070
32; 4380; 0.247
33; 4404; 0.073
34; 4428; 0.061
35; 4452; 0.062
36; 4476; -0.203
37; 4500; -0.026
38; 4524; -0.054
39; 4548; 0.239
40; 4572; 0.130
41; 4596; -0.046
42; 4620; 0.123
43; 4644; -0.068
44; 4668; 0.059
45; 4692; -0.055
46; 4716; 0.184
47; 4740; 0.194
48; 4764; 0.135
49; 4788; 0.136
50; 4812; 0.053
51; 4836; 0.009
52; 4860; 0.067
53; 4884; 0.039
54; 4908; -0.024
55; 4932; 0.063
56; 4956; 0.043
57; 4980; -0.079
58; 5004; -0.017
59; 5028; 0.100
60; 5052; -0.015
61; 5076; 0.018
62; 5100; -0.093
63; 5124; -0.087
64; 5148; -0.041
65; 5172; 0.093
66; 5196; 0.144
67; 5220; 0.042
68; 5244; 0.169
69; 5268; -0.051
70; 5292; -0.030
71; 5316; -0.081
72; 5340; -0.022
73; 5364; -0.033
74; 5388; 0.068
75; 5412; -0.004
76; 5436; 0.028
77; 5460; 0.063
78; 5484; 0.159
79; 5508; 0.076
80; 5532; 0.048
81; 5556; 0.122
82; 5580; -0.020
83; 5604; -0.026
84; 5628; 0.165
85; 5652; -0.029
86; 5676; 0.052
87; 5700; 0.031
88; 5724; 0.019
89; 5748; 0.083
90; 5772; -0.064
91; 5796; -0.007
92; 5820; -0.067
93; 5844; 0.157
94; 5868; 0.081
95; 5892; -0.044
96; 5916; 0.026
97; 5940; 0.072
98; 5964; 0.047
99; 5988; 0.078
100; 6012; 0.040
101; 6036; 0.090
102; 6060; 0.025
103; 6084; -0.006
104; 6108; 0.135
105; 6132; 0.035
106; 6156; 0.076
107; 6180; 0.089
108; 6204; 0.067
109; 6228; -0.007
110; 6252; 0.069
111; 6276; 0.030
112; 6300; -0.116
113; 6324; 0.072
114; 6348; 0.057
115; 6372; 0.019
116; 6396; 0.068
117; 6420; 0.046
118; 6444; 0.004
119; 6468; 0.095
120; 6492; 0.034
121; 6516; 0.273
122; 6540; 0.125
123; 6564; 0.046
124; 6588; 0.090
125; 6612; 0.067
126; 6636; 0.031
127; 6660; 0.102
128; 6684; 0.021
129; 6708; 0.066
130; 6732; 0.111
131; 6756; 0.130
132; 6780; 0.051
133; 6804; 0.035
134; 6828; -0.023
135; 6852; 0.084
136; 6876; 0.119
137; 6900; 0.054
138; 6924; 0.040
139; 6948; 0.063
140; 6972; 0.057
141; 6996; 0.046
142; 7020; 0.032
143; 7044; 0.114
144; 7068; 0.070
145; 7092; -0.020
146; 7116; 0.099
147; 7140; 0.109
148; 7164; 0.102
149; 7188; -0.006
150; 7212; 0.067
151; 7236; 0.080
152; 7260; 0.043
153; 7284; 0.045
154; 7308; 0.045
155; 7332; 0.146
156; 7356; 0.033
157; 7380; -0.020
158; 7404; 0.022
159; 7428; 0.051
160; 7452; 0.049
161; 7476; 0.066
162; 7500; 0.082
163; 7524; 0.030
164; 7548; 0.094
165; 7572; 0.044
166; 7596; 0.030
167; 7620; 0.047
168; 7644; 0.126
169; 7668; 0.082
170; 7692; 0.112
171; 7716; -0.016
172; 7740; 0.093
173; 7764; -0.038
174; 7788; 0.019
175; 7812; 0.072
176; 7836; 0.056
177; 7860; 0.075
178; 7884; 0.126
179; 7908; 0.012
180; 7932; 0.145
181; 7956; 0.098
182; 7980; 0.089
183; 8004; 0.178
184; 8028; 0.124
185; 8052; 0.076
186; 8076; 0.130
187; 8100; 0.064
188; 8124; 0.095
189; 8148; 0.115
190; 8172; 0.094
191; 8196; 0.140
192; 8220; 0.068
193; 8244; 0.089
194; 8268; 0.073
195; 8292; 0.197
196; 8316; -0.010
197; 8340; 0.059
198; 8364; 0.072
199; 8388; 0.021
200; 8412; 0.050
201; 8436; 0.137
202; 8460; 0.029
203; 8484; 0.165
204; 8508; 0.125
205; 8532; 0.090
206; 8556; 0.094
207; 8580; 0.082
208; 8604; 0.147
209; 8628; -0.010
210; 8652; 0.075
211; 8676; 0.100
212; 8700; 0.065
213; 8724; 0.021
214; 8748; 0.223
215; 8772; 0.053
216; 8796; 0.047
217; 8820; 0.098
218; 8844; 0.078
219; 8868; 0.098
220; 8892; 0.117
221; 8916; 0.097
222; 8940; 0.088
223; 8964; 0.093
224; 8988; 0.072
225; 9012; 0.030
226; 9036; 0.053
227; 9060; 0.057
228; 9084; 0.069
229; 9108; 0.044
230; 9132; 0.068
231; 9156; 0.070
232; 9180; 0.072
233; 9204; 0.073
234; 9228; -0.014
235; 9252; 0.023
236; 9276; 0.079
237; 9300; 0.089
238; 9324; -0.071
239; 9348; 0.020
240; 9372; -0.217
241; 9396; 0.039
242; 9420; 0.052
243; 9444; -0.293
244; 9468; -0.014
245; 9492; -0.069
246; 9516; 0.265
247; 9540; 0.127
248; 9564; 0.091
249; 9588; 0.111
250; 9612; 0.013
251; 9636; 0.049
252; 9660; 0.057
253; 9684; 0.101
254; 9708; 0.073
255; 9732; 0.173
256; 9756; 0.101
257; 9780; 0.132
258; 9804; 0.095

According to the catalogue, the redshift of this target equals 0.75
